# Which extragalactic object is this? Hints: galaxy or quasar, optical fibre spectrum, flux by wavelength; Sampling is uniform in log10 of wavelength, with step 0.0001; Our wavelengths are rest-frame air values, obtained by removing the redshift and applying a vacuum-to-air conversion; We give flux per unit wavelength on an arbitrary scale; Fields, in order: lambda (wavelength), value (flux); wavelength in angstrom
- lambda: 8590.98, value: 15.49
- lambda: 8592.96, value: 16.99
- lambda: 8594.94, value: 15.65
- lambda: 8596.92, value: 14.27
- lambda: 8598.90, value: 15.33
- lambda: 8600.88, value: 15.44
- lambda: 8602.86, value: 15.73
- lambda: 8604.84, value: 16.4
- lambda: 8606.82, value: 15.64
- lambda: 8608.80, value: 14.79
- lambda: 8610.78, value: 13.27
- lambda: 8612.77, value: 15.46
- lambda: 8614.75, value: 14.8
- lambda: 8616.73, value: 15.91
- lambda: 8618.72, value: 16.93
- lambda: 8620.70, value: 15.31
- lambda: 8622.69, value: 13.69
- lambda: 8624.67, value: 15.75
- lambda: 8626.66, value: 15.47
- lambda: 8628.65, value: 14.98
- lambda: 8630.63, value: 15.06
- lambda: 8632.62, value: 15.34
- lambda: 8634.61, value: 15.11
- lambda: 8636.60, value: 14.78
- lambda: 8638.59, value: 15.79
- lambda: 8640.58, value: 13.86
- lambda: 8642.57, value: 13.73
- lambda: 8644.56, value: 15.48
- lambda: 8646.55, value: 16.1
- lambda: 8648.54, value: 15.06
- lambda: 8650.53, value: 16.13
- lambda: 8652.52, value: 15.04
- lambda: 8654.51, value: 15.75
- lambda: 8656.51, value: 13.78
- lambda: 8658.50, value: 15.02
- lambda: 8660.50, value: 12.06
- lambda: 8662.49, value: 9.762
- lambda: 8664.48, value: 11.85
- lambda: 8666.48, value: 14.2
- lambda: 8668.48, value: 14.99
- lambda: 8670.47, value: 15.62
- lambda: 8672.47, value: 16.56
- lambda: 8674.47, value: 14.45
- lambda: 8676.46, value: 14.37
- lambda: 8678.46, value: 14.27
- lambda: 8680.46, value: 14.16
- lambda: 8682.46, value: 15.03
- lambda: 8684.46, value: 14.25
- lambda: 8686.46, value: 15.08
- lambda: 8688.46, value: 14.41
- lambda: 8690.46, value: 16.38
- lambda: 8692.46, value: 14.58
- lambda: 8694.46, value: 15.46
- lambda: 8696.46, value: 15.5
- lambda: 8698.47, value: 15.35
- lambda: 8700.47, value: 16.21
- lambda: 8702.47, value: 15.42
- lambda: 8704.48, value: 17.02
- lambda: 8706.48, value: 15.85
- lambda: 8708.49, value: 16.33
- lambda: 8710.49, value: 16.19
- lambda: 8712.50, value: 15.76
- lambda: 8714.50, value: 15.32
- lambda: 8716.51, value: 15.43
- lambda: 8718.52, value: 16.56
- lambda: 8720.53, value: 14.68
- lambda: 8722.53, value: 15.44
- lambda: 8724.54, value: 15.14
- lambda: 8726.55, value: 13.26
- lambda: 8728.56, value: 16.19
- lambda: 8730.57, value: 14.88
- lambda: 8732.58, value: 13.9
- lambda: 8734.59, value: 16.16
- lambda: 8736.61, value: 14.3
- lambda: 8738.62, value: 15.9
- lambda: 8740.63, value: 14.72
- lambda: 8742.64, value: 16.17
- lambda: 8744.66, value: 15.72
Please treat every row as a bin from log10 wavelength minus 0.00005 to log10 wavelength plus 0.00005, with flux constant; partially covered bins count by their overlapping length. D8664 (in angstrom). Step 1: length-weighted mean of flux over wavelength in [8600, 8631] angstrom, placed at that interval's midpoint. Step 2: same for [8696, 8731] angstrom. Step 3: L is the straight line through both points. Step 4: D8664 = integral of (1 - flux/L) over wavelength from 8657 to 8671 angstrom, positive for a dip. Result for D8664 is 1.9 angstrom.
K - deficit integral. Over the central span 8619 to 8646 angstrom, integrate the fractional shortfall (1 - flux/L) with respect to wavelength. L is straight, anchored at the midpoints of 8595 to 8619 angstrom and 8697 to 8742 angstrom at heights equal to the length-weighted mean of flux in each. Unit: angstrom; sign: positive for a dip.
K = 0.6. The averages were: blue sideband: 15.3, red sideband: 15.5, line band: 15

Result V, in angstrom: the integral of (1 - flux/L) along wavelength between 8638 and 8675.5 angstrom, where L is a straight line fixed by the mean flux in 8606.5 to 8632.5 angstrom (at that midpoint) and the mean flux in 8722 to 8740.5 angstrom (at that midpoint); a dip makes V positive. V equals 1.6 angstrom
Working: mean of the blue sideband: 15.2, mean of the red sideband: 15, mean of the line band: 14.5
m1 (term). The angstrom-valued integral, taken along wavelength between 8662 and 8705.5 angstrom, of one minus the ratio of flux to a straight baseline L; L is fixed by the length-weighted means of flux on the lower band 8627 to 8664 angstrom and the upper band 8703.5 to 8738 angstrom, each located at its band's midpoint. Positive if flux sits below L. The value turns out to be 0.6 angstrom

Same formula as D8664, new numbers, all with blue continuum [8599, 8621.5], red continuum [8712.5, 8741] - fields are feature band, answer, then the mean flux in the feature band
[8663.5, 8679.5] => 0.8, 14.5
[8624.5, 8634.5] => 0.1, 15.3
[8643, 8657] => 0.0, 15.3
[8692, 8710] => -0.7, 15.8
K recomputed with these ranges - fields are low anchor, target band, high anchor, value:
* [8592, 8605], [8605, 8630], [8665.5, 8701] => 0.5 angstrom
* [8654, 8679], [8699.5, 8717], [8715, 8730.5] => -1.2 angstrom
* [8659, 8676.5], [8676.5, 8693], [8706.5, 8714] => -0.1 angstrom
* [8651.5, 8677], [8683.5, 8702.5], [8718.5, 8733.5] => -1.0 angstrom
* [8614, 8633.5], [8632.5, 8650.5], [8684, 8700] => 0.3 angstrom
